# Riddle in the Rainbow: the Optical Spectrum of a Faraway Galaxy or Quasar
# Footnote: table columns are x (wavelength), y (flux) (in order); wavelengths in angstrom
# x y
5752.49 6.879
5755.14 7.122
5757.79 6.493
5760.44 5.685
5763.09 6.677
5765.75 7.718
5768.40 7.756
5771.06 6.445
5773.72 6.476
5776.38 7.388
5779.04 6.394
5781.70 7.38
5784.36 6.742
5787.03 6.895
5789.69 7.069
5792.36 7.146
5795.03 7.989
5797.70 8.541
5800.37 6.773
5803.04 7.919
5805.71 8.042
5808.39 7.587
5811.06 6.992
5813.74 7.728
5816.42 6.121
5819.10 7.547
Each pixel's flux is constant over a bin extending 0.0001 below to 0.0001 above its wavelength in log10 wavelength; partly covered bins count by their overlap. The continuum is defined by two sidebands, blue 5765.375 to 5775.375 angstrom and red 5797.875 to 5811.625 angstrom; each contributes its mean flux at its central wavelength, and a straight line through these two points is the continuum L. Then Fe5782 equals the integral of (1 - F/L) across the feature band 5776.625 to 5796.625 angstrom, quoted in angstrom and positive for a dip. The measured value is 0.5 angstrom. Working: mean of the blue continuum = 7.05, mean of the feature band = 7.12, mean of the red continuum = 7.58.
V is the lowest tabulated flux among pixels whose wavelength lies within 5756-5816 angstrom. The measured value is 5.685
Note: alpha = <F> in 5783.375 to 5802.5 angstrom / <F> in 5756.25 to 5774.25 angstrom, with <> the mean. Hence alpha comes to 1.1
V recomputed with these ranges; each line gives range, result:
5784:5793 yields 6.742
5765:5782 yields 6.394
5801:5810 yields 7.587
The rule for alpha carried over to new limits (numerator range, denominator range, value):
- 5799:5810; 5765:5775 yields 1.07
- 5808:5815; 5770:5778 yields 1.10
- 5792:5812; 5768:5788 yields 1.11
